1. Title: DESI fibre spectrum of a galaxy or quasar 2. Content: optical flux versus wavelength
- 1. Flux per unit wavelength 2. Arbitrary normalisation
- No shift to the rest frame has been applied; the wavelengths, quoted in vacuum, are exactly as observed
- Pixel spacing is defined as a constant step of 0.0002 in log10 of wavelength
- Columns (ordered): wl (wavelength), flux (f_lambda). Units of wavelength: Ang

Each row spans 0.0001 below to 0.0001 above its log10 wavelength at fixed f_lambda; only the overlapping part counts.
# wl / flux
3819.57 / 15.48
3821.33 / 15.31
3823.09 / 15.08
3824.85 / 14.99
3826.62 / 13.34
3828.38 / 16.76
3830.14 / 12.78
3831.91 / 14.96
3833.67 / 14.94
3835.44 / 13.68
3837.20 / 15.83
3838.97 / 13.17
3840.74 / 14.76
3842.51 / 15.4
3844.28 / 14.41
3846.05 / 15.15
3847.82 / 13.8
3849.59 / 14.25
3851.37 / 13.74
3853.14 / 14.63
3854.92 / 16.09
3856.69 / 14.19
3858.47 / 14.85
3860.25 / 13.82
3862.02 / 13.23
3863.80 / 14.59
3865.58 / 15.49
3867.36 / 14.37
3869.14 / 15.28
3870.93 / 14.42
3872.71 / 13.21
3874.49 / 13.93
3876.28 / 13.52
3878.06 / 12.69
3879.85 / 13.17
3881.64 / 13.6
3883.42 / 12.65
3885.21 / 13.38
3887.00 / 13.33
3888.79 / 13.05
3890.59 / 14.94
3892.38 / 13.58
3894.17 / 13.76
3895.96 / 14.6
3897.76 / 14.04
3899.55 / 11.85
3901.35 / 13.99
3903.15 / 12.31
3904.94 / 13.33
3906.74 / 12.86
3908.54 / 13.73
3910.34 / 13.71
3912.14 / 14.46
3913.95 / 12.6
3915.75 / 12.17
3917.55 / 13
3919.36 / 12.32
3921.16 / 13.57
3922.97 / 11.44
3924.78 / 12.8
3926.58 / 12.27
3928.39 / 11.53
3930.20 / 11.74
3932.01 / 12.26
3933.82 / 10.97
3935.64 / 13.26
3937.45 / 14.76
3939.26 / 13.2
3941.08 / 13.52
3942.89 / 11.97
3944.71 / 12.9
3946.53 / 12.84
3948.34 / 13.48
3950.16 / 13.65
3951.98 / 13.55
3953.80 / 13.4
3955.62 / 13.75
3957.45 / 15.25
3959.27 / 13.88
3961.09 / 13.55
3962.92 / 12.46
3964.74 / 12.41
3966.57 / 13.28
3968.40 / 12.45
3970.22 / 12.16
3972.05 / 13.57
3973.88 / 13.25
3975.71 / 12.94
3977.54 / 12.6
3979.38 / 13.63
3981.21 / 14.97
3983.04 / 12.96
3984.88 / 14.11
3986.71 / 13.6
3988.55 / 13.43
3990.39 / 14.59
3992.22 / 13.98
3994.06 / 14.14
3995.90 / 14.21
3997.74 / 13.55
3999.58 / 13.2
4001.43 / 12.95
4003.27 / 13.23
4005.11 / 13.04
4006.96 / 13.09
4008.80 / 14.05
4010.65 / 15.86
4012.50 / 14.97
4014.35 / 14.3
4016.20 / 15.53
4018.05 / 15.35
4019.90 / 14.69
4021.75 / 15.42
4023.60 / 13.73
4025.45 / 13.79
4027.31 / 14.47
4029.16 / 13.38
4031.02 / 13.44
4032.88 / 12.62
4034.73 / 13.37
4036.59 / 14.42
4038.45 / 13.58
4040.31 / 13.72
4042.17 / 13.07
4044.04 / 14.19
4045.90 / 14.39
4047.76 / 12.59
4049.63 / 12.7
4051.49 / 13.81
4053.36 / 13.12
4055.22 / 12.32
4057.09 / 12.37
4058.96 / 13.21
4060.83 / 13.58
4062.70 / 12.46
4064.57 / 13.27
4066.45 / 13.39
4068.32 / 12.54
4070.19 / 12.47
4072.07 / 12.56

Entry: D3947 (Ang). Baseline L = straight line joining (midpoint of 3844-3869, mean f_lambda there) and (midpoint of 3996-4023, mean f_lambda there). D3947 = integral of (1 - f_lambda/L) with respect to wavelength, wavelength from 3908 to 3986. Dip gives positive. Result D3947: 6.9 Ang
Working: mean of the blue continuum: 14.5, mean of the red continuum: 14.2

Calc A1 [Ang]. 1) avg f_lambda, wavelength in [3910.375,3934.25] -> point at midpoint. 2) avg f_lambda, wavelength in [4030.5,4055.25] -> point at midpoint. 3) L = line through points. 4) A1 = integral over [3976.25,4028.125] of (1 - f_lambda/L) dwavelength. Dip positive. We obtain -3.7 Ang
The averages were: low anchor 12.5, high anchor 13.4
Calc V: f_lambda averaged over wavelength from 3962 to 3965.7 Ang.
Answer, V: 12.4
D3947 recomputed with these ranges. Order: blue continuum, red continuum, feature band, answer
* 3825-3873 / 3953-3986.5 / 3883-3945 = 3.89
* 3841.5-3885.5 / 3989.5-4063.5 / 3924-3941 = 1.72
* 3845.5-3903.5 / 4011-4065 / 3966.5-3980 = 0.84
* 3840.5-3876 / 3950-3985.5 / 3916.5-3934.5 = 2.08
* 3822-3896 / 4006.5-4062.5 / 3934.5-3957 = 1.05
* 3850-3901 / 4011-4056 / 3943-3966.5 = 0.92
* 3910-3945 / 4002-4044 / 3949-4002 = -0.51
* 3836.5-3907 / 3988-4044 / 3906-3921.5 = 0.93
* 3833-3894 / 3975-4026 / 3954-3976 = 1.22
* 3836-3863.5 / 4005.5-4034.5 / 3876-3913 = 2.50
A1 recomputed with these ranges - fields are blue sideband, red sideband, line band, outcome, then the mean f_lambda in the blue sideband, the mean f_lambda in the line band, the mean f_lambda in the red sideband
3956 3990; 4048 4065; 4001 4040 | -2.75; 13.4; 14.1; 13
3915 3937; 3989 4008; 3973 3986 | -0.22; 12.3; 13.5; 13.6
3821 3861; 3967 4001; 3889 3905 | 0.66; 14.6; 13.6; 13.5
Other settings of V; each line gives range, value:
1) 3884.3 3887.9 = 13.3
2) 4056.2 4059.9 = 12.8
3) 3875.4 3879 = 13.1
